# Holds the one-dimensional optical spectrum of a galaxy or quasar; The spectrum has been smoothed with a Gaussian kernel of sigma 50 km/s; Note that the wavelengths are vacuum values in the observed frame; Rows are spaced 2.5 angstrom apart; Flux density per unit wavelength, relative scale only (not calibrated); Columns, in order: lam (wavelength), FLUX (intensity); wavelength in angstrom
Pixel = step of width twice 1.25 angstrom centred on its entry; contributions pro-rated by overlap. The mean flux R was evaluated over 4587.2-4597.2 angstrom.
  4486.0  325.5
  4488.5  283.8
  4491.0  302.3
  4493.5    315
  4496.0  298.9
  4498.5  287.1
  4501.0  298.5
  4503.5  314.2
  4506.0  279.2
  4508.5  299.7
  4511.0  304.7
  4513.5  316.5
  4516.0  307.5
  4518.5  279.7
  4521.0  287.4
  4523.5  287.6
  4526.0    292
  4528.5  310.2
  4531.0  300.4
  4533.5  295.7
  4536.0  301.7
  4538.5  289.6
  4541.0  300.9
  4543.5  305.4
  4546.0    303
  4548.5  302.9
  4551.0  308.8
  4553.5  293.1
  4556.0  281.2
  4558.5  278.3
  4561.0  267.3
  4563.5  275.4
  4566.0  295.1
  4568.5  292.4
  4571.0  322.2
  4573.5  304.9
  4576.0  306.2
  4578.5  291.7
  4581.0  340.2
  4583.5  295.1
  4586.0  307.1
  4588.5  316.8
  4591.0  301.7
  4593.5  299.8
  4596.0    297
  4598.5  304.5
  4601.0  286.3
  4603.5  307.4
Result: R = 304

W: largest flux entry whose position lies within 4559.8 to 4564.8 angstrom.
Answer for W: 275.4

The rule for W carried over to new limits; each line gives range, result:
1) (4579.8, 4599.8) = 340.2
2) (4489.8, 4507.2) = 315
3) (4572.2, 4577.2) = 306.2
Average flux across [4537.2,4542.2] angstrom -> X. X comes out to 295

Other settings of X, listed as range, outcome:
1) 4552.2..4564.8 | 279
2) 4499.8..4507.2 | 297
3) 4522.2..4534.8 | 297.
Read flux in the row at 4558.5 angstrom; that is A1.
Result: 278.3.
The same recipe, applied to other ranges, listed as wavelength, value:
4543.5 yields 305.4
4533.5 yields 295.7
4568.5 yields 292.4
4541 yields 300.9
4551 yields 308.8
